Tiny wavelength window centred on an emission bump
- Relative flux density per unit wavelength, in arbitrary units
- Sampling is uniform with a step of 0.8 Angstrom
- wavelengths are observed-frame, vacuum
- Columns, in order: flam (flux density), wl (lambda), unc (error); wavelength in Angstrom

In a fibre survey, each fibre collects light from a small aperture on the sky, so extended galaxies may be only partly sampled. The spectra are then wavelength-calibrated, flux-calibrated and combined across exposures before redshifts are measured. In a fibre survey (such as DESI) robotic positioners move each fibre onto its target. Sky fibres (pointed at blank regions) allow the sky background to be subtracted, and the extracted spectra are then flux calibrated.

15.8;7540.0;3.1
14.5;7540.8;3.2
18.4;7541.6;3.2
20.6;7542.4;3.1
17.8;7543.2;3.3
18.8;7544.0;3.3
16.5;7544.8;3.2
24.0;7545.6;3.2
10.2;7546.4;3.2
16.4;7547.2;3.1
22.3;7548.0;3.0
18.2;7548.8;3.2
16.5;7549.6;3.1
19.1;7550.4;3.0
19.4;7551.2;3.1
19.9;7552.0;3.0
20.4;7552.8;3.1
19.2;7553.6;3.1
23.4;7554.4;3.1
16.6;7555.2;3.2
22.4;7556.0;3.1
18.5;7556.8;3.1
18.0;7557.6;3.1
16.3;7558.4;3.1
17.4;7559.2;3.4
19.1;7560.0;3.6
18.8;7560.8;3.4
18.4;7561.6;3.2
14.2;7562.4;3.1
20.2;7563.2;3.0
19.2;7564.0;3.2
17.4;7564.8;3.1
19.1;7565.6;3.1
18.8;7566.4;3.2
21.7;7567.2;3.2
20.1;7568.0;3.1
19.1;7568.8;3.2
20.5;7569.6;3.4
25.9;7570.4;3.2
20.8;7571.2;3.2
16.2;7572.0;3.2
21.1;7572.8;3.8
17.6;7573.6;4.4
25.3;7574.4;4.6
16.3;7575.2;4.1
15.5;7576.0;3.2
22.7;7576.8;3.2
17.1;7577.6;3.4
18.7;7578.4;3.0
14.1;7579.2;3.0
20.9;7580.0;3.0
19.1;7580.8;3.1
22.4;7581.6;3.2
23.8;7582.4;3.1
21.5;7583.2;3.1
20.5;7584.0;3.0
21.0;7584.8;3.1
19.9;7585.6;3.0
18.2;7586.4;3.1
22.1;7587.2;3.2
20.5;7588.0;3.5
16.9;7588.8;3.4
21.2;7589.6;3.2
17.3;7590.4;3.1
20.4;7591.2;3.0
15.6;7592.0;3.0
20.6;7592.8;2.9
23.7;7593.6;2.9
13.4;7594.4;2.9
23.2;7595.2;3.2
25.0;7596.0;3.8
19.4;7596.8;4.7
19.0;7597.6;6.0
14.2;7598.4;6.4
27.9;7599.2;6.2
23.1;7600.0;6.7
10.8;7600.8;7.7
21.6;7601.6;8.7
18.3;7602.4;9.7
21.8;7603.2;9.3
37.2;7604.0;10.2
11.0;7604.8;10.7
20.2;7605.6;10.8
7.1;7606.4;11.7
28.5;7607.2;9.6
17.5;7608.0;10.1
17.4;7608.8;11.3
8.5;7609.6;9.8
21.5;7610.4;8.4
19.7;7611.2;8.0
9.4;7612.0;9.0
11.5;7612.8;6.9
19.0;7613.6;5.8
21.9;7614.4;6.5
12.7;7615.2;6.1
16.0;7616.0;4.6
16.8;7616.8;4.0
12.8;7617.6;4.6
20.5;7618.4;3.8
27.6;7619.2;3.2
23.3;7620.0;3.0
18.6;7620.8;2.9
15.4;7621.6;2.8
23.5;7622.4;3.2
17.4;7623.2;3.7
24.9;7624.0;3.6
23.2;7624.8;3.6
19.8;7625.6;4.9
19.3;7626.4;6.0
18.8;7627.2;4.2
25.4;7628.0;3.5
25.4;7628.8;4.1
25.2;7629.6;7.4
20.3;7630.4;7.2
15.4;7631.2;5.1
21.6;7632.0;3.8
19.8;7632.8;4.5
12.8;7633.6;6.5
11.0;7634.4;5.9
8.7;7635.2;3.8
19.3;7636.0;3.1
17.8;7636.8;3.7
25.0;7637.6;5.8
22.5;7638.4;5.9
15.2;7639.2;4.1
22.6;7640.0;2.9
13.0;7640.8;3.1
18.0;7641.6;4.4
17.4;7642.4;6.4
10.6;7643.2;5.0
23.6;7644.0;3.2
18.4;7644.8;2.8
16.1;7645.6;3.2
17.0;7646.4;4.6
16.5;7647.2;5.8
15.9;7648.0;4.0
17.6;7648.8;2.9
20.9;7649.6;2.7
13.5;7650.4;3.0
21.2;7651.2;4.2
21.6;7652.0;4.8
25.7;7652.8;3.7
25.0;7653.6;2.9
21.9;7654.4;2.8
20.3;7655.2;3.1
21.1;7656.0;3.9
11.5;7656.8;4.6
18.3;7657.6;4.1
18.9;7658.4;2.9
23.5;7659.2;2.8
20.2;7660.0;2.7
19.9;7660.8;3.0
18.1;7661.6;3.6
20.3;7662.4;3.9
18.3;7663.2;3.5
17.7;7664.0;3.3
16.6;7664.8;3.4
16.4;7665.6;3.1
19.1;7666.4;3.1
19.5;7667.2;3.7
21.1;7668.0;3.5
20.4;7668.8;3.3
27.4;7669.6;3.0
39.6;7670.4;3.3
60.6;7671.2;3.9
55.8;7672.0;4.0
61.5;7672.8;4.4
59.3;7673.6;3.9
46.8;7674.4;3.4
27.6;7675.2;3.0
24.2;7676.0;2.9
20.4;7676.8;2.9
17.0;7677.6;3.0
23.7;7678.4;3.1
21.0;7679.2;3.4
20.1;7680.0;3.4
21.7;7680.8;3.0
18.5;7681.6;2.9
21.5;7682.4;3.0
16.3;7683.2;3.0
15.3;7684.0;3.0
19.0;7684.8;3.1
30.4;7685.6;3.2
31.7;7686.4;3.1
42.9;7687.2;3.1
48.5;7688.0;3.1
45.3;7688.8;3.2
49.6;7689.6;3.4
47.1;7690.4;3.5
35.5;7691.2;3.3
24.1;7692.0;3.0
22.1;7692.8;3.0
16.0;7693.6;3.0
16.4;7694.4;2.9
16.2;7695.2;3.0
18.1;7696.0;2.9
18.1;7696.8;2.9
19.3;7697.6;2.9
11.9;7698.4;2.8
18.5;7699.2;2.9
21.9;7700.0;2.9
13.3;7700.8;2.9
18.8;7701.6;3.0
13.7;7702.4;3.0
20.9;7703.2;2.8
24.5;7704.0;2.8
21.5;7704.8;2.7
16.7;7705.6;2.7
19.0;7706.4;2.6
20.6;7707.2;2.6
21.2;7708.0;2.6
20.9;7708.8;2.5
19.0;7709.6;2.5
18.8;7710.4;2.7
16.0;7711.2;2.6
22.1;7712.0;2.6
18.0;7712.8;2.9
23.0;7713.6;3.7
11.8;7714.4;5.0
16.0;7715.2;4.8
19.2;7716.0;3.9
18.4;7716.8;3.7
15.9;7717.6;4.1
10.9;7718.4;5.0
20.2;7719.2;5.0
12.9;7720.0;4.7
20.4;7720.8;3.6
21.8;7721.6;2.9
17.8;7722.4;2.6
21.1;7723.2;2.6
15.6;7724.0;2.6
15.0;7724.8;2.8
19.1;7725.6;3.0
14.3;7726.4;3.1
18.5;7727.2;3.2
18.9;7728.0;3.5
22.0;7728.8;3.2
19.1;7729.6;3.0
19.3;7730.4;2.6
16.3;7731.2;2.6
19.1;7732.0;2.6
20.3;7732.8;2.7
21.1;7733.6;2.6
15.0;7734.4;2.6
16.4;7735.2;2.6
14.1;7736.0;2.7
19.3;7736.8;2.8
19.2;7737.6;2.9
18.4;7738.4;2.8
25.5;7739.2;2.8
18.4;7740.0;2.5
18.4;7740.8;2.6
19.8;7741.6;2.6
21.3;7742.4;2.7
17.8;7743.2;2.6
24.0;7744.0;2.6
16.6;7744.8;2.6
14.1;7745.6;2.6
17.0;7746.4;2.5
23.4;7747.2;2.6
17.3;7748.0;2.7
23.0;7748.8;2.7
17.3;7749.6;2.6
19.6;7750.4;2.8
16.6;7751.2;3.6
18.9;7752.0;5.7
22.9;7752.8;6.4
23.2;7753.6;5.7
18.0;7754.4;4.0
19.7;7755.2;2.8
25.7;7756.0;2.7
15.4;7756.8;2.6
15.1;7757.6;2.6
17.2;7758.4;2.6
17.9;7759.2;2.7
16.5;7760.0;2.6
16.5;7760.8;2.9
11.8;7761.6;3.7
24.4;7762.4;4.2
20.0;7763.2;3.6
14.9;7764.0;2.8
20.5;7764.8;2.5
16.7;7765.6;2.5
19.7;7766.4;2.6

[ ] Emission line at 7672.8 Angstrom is [S II]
